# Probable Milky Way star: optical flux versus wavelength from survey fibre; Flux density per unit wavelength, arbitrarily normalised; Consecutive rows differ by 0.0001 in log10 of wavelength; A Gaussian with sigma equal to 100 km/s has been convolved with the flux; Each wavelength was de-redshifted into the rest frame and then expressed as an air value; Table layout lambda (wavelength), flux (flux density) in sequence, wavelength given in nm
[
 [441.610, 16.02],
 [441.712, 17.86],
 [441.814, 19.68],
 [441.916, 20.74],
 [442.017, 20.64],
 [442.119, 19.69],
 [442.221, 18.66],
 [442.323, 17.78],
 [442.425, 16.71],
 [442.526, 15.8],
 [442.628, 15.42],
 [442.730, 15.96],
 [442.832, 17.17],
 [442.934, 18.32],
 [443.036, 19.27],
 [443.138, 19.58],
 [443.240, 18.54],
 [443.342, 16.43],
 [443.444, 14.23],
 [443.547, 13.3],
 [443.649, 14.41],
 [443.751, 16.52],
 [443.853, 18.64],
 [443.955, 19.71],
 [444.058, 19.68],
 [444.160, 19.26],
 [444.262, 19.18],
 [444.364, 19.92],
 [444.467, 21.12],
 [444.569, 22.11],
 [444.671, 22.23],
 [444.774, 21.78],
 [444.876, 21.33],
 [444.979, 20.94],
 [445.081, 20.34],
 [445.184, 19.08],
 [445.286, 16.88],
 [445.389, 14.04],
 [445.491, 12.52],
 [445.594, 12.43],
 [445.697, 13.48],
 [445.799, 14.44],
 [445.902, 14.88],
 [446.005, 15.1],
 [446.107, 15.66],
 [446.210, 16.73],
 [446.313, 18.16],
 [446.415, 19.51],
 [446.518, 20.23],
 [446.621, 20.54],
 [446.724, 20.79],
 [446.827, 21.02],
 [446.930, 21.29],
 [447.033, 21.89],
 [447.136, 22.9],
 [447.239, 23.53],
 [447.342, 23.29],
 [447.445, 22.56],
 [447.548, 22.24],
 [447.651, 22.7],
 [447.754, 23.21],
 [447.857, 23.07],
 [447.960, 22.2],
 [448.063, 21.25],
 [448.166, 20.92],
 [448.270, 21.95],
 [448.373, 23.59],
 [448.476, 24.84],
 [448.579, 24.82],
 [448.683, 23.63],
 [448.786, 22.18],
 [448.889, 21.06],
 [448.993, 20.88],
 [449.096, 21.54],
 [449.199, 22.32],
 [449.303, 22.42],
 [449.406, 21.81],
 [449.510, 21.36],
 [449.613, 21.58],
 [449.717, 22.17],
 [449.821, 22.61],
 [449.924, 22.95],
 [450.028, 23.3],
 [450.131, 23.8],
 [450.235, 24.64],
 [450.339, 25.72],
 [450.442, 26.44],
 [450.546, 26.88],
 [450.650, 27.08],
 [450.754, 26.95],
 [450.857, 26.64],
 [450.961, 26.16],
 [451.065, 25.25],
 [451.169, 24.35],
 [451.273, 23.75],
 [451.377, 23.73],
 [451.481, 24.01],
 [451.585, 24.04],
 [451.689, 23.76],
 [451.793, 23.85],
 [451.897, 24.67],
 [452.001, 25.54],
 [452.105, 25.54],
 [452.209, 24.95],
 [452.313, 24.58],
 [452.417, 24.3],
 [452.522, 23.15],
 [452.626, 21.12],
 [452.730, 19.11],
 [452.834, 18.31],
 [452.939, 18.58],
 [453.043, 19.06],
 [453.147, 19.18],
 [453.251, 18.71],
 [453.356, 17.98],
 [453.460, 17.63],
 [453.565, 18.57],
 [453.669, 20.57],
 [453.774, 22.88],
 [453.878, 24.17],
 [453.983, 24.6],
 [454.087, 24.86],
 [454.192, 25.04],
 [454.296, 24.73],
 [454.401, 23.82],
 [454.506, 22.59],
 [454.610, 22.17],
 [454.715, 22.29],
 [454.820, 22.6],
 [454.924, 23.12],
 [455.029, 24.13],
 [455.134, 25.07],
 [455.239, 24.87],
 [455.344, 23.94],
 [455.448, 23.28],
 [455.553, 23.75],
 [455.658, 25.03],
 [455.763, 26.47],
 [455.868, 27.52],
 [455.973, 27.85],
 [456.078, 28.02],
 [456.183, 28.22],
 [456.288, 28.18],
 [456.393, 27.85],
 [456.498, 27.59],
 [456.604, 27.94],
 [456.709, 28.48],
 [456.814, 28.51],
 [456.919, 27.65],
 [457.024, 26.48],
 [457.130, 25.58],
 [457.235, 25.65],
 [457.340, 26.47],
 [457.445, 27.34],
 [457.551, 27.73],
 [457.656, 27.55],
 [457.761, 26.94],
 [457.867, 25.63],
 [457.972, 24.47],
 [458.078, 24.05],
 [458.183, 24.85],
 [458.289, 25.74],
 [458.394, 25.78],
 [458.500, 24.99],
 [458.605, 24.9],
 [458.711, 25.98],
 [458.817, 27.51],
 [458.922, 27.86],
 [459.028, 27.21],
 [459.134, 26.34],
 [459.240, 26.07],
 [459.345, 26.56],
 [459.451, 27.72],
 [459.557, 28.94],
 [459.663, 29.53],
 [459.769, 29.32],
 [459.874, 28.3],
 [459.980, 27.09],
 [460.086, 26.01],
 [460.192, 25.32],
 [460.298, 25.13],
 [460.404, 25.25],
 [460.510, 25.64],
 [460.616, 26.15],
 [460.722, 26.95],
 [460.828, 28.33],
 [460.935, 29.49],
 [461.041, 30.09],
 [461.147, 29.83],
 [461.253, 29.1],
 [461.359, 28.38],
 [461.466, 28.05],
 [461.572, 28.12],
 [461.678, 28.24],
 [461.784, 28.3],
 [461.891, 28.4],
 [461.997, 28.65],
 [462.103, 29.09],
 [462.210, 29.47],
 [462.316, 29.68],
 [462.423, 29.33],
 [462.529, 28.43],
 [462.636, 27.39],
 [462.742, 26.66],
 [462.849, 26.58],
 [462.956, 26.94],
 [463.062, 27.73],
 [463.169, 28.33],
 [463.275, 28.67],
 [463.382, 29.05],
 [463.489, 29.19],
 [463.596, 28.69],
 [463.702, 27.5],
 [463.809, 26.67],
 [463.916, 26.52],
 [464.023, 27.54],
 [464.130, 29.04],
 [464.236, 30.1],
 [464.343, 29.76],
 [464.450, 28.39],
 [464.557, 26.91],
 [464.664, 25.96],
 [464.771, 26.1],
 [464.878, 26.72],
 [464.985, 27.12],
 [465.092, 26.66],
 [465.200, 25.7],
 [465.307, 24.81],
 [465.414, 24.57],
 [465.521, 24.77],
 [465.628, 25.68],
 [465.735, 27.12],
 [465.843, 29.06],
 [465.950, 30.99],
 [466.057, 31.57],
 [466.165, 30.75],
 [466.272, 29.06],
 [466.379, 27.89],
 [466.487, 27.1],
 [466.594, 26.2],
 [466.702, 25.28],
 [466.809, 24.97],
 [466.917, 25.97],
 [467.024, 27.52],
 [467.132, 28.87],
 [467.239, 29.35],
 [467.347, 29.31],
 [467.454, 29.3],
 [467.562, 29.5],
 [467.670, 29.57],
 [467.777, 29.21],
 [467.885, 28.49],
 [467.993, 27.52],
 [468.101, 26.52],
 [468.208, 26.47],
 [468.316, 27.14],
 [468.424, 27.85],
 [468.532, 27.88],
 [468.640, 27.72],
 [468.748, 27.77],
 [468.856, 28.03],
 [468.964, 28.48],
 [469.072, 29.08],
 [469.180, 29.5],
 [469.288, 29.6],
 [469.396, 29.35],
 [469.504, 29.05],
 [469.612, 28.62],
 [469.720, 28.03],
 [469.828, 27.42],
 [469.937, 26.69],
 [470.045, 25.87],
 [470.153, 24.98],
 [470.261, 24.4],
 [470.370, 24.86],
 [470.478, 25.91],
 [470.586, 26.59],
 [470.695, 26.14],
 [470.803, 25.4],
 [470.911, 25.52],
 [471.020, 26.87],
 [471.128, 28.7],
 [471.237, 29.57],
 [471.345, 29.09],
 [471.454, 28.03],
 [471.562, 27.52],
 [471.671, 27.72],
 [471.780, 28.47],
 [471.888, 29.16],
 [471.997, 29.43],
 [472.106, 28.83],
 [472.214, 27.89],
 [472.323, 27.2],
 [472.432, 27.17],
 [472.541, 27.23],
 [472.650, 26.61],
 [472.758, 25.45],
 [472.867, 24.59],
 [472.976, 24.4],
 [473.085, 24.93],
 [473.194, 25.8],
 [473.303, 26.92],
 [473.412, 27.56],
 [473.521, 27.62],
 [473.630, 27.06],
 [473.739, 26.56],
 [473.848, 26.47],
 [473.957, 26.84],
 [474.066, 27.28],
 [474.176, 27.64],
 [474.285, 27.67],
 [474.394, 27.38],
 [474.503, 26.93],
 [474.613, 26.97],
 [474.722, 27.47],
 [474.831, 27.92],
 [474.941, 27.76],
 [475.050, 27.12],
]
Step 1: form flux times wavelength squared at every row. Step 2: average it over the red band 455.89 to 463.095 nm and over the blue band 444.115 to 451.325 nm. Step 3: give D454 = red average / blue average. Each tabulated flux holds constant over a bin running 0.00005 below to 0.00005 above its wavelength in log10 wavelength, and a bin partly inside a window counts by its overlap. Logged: 1.34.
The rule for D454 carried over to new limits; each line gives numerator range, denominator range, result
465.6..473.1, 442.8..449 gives 1.56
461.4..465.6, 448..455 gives 1.27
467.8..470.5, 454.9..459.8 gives 1.09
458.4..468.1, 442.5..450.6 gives 1.48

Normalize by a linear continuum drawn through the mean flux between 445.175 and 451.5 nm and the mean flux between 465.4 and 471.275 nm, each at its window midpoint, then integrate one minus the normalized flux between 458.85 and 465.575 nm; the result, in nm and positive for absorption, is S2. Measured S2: -0.48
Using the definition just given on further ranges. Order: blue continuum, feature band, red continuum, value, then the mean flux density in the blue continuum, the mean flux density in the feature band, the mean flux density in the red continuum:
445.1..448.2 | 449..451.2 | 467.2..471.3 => -0.37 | 19.2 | 24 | 27.7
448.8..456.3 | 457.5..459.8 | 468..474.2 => -0.17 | 23.5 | 26.6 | 27.3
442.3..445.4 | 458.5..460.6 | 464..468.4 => -0.16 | 18.3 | 26.8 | 27.7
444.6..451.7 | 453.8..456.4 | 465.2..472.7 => -0.14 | 21.6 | 24.9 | 27.7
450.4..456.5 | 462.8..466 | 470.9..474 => -0.20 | 23.8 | 27.4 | 27.2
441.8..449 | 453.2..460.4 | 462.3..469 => -0.40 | 19.4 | 25.4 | 27.8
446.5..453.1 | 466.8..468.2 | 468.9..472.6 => -0.07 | 23.1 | 28.2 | 27.6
